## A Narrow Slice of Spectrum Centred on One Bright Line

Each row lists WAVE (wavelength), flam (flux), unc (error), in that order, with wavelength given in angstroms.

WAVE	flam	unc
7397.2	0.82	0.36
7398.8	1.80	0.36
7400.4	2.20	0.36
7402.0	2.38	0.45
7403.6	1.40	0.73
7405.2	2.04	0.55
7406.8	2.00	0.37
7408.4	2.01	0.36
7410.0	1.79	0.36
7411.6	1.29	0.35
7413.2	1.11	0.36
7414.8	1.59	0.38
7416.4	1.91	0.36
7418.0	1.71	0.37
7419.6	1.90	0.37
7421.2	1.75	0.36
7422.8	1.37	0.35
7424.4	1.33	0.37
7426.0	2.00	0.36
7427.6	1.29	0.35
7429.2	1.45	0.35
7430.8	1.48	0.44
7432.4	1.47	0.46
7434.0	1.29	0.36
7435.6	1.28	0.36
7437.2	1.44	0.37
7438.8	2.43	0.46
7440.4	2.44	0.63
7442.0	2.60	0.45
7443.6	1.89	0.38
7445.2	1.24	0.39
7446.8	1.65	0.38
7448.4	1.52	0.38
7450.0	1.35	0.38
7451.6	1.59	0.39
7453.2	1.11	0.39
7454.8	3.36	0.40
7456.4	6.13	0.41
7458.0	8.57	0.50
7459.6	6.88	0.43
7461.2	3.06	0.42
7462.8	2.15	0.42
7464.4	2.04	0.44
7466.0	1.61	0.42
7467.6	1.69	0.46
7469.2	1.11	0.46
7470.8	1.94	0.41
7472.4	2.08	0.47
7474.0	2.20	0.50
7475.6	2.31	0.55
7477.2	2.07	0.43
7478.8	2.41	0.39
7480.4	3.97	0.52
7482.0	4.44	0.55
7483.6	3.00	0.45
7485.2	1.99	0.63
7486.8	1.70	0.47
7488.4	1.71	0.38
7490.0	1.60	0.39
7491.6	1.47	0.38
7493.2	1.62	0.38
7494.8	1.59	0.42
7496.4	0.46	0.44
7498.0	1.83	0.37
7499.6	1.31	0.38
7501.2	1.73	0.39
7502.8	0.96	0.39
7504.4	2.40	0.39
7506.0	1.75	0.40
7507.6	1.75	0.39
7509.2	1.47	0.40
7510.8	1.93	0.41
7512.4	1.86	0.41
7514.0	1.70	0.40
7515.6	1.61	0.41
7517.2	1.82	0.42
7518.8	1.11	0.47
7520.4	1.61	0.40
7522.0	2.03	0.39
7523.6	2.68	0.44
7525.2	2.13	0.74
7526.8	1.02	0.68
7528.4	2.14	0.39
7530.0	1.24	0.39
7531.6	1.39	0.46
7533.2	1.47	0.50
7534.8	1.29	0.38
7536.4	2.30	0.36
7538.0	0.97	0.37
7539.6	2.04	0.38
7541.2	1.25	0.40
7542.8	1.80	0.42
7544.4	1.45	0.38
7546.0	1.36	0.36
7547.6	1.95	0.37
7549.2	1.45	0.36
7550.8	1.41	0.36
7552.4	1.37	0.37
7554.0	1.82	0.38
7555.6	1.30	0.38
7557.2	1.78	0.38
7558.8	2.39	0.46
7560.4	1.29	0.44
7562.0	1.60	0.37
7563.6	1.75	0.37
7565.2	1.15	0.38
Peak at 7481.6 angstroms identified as [N II]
